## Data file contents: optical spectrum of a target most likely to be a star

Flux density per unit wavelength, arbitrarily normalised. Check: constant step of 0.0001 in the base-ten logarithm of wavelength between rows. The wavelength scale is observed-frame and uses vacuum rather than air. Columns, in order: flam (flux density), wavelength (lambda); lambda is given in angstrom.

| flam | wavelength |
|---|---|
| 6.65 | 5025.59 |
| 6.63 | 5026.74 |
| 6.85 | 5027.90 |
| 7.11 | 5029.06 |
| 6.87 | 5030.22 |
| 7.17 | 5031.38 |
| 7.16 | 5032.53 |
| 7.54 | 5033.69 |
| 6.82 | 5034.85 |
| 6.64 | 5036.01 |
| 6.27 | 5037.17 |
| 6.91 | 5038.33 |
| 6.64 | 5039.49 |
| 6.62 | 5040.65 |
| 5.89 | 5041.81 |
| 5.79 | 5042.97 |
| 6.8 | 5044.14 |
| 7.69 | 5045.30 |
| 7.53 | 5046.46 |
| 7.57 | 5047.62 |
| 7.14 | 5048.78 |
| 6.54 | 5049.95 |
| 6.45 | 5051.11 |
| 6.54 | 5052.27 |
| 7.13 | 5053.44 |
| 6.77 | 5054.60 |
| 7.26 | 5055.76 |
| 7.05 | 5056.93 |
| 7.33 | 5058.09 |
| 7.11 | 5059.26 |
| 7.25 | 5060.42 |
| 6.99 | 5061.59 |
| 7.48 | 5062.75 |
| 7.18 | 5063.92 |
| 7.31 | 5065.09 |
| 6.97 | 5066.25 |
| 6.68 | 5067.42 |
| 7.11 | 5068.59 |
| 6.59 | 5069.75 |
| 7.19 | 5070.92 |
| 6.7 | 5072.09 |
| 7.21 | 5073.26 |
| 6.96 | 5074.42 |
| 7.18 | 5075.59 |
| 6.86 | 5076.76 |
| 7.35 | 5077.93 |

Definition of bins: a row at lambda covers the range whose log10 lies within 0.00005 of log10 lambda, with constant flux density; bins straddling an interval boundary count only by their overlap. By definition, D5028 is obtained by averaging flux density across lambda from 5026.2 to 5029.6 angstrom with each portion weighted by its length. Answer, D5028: 6.85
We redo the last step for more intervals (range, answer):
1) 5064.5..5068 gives 6.99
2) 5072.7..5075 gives 7.11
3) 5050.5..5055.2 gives 6.73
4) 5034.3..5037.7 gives 6.58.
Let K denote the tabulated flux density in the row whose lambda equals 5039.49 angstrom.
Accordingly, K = 6.64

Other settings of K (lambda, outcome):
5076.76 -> 6.86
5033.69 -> 7.54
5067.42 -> 6.68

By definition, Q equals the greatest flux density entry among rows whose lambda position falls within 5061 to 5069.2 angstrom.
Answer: 7.48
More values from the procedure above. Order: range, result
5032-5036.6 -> 7.54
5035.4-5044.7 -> 6.91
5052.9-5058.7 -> 7.33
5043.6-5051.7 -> 7.69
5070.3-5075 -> 7.21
